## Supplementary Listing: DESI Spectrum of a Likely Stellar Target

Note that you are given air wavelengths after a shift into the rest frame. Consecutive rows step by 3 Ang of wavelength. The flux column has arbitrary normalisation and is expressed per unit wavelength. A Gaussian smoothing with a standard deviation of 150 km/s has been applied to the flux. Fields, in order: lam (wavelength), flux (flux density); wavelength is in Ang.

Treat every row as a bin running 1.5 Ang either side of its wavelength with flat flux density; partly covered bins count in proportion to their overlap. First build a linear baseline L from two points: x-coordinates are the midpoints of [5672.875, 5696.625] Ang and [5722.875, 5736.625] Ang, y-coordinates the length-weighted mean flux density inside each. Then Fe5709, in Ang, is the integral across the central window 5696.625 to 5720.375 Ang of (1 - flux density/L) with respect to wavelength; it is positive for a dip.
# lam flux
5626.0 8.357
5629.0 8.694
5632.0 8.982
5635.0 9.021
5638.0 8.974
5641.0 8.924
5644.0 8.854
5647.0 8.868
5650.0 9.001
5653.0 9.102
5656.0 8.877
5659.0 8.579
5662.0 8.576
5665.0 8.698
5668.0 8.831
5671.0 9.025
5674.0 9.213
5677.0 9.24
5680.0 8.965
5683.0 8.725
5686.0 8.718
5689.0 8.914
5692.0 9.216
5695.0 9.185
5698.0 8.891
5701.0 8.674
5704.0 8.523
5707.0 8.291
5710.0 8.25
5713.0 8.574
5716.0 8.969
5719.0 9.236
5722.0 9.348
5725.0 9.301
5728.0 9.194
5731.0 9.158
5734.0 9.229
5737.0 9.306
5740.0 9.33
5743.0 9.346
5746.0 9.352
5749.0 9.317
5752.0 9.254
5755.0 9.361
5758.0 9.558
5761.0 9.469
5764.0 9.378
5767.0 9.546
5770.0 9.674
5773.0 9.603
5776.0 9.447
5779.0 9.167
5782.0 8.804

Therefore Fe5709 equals 1.2 Ang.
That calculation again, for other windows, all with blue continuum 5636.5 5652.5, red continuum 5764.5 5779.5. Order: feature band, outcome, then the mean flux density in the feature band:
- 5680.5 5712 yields 1.4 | 8.74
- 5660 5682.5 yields 0.3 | 8.92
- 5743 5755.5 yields 0.1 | 9.32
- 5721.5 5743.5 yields 0.1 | 9.27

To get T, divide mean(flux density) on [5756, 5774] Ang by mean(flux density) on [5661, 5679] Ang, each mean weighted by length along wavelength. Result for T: 1.07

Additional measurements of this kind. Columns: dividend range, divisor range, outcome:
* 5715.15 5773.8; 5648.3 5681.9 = 1.05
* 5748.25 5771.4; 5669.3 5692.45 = 1.05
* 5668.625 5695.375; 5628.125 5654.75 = 1.01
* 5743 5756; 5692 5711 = 1.07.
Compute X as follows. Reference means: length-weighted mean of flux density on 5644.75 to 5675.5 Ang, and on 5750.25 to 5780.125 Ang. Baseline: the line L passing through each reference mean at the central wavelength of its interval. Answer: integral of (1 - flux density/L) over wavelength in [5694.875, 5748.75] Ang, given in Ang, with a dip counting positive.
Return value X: 1.2 Ang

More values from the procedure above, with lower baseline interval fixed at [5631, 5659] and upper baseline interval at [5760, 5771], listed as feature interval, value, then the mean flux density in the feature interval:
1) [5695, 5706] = 0.5 Ang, 8.74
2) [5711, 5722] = 0.4 Ang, 8.95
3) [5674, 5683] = 0.0 Ang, 9.06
